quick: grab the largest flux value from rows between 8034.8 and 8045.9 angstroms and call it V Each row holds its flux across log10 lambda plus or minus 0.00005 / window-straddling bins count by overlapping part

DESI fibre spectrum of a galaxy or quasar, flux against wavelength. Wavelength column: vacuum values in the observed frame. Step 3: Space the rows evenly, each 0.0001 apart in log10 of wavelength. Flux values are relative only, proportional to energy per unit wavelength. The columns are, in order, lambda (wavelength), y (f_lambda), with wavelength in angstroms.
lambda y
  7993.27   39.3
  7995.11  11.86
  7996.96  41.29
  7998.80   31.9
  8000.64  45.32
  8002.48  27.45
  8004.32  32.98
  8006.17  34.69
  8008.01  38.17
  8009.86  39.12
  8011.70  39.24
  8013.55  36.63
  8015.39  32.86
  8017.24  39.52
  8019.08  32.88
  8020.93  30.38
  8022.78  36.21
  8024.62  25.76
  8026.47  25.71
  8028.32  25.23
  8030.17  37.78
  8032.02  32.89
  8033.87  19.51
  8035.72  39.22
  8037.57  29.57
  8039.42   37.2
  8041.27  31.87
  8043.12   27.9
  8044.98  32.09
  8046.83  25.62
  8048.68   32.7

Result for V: 39.22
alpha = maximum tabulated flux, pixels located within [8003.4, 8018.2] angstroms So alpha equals 39.52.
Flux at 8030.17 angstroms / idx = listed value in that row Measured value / 37.78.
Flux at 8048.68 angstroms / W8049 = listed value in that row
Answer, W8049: 32.7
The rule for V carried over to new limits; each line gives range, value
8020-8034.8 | 37.78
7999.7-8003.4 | 45.32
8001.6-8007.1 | 34.69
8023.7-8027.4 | 25.76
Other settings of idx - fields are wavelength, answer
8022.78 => 36.21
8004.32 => 32.98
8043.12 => 27.9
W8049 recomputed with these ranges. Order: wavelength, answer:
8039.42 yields 37.2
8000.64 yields 45.32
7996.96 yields 41.29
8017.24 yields 39.52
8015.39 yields 32.86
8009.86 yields 39.12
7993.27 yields 39.3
